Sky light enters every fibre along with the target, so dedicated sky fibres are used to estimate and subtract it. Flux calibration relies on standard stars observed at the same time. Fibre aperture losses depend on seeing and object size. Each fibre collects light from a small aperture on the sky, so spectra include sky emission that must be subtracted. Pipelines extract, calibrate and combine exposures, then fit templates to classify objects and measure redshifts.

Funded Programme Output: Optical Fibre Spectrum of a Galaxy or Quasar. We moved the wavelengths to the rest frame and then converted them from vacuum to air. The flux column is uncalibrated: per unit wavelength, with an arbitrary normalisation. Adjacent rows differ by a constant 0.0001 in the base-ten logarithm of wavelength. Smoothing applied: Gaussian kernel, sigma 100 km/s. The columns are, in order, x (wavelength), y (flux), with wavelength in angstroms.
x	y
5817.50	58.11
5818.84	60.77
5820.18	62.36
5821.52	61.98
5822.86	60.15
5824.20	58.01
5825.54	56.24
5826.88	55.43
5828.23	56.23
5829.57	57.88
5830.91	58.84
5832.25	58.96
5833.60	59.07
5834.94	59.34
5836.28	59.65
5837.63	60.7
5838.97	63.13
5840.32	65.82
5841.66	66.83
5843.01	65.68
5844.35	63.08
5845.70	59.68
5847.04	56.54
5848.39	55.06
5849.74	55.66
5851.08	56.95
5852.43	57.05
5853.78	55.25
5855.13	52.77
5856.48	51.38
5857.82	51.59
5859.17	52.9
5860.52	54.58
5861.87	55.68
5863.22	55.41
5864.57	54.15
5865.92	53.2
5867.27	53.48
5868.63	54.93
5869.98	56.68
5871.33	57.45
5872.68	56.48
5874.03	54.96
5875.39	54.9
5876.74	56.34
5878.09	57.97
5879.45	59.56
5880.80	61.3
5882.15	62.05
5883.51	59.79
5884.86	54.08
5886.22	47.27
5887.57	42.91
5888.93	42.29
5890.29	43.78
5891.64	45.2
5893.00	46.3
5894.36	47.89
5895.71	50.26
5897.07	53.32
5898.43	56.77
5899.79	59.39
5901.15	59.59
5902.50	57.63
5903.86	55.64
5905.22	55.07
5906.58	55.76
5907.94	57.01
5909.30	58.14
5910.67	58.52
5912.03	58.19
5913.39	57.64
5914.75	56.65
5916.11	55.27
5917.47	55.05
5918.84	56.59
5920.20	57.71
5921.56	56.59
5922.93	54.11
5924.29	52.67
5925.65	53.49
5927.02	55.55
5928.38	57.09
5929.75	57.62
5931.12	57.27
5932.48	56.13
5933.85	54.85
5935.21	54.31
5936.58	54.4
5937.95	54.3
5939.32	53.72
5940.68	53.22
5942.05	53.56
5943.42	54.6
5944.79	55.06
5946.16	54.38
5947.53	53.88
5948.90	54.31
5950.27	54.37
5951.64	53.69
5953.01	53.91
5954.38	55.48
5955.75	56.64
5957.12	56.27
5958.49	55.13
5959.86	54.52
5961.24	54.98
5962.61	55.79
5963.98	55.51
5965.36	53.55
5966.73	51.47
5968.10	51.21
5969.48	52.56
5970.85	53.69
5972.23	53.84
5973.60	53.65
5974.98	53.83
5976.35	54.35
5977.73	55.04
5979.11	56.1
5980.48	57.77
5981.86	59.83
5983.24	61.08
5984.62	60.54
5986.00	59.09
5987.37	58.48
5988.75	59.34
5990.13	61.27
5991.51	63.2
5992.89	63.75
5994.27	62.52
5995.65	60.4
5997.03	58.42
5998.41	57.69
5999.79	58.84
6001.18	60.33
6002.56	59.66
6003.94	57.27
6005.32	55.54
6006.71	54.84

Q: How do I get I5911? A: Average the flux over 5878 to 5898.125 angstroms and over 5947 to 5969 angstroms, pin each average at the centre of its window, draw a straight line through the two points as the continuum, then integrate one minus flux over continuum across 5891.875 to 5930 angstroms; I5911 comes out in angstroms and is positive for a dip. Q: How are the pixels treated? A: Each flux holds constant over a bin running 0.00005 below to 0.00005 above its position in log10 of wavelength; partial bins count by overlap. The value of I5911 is -2.1 angstroms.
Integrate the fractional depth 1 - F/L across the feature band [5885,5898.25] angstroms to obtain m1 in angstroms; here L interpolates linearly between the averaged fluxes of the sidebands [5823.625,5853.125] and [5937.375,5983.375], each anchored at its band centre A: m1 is 2.3 angstroms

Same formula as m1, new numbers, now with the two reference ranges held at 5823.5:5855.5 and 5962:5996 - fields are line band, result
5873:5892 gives 1.7 angstroms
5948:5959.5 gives 0.5 angstroms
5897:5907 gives 0.2 angstroms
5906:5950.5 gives 1.7 angstroms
